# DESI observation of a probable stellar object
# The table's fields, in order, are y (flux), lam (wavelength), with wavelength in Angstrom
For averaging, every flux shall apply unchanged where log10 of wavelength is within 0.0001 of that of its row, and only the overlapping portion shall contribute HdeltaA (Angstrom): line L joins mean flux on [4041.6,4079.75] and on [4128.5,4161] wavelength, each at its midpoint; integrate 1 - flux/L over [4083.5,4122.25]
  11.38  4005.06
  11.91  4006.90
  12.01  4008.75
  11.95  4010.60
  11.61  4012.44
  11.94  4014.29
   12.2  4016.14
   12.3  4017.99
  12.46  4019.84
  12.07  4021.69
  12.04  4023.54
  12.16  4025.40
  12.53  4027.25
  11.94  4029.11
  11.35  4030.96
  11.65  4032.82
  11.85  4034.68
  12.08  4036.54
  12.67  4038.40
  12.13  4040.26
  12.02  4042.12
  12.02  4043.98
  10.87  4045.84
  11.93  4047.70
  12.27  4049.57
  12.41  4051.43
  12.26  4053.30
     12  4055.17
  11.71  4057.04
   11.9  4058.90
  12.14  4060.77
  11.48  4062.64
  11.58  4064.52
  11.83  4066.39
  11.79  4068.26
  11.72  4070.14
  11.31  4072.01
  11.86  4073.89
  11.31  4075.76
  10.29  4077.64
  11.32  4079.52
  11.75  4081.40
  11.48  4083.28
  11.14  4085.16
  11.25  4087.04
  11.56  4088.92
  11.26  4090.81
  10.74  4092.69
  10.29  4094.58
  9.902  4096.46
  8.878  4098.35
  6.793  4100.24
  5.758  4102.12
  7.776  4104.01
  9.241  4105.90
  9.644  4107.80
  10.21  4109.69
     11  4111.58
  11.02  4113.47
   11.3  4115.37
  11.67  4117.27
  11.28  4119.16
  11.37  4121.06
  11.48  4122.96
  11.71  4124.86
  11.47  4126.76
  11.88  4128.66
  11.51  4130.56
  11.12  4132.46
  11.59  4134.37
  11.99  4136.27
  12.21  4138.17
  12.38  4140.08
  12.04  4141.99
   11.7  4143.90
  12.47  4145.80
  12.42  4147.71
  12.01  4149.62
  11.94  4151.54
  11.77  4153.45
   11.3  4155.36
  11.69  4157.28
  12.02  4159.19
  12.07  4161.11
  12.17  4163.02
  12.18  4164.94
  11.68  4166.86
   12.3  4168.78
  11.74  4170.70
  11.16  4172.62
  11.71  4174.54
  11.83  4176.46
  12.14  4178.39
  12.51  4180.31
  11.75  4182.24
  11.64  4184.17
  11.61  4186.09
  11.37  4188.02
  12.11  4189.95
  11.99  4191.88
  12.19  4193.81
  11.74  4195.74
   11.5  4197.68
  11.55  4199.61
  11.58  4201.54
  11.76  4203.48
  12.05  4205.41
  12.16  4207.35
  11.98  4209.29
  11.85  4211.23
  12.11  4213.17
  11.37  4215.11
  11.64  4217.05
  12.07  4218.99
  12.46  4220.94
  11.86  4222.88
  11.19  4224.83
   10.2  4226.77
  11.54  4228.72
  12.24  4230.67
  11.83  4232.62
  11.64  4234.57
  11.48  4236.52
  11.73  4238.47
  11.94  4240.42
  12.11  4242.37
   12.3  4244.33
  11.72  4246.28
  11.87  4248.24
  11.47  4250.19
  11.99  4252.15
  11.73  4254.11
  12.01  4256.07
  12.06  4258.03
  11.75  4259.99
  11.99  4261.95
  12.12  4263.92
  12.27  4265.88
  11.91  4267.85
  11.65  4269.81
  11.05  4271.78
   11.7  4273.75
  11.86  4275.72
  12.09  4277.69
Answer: 5.47 Angstrom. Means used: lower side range 11.7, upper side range 11.9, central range 10.1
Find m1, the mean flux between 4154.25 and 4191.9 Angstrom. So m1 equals 11.8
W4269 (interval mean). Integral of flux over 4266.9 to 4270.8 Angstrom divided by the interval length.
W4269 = 11.8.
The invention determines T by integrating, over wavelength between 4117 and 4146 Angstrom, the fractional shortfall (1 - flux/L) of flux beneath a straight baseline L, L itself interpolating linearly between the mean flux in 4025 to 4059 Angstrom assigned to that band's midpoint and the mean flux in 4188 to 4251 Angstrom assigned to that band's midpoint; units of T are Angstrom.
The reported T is 0.4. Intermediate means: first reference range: 12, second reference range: 11.8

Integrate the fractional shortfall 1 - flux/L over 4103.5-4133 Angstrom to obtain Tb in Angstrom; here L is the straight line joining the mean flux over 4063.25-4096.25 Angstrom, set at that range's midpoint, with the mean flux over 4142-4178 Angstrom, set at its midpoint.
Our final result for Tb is 1.8 Angstrom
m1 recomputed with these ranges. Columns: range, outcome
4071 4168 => 11.1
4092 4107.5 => 8.68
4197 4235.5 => 11.7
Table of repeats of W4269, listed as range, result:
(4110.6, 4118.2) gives 11.2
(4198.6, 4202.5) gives 11.6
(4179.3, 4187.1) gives 11.9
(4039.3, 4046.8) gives 11.8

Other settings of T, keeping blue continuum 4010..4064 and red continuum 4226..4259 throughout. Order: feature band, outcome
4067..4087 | 0.9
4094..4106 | 3.7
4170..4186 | 0.1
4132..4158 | -0.1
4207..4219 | -0.1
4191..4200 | 0.0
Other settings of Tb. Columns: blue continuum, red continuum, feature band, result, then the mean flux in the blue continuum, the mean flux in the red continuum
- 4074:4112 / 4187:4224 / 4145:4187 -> -2.53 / 10.1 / 11.9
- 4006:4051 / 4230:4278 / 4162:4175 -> 0.06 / 12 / 11.9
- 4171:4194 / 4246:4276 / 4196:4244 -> 0.28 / 11.8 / 11.8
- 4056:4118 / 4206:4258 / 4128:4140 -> -0.77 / 10.7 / 11.8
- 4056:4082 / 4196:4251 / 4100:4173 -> 2.50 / 11.6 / 11.8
